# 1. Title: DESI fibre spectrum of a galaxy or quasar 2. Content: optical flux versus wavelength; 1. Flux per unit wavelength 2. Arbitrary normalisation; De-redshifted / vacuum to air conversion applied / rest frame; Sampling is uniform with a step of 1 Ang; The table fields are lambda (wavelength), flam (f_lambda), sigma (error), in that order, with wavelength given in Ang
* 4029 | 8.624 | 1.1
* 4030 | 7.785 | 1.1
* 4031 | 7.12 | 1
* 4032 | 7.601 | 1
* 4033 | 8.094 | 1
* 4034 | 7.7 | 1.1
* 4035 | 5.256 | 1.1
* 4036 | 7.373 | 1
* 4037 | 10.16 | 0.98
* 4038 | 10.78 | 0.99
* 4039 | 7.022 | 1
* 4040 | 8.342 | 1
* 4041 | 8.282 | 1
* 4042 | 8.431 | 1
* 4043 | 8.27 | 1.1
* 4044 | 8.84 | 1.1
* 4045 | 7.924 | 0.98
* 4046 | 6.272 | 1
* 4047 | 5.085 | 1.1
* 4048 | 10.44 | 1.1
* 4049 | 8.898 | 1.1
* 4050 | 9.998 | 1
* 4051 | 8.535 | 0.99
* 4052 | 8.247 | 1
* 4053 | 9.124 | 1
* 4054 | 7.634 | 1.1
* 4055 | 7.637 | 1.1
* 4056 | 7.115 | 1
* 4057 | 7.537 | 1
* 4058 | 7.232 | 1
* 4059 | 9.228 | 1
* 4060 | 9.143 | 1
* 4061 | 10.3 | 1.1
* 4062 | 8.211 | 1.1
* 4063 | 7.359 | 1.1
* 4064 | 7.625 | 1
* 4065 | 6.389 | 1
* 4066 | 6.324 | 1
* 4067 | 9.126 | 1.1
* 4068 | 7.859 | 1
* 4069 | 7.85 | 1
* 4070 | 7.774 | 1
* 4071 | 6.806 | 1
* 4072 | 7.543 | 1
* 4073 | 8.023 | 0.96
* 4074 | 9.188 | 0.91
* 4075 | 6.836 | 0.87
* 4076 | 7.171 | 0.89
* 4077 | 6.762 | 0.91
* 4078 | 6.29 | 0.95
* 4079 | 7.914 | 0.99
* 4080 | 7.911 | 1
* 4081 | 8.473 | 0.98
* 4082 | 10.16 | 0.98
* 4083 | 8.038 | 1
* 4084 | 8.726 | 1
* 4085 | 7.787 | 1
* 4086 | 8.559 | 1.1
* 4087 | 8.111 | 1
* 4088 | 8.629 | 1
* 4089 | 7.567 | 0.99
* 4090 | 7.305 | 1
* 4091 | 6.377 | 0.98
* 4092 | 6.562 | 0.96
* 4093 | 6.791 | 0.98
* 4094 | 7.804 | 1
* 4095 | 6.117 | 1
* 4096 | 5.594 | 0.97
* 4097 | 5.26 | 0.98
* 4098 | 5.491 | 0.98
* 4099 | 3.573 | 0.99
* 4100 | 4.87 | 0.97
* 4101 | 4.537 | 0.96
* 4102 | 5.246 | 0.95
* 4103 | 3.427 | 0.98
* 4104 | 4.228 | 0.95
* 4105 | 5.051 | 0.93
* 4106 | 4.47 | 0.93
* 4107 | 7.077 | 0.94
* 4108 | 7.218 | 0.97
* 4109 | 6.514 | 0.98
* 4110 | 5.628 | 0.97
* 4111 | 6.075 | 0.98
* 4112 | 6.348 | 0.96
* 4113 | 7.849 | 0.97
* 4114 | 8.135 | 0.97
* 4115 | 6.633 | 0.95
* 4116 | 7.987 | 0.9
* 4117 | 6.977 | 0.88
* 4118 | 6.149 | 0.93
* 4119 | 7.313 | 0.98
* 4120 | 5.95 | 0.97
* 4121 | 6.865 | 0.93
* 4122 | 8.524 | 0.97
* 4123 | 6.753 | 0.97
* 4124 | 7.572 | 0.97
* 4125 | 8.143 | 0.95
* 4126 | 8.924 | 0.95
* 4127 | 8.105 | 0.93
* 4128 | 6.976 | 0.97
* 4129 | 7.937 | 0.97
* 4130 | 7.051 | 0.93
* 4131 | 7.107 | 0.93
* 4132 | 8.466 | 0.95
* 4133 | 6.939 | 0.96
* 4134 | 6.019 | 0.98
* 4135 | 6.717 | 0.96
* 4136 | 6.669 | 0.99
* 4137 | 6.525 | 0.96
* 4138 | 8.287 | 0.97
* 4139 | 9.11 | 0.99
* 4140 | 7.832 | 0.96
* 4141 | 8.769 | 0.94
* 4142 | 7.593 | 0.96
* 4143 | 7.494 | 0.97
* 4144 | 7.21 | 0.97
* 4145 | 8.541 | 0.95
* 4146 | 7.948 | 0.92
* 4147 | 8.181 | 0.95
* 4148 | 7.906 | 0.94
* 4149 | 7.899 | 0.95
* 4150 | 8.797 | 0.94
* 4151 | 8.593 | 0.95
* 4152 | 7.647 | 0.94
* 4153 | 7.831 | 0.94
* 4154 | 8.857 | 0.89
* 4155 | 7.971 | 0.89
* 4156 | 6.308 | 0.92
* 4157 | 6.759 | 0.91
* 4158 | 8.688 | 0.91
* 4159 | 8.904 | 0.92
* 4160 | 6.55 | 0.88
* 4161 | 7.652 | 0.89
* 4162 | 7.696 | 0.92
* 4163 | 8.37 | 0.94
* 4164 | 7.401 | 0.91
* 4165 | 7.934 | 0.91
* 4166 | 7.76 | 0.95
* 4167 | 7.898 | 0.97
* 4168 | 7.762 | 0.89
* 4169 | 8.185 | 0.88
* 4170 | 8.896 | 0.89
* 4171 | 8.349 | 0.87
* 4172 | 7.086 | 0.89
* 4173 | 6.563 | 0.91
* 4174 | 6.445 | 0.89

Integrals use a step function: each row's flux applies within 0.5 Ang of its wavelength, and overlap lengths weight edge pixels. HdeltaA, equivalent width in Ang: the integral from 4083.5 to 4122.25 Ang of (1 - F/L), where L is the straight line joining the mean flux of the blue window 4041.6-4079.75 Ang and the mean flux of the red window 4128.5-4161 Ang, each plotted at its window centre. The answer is 6.6 Ang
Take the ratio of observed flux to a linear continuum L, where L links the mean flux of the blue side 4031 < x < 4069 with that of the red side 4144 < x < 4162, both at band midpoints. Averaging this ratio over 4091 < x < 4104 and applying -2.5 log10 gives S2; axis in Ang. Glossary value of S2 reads 0.421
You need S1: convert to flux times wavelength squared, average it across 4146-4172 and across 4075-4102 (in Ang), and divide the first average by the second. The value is 1.18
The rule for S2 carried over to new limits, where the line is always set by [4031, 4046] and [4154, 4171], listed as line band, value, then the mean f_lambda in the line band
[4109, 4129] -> 0.10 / 7.21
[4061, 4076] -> 0.04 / 7.71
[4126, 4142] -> 0.05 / 7.55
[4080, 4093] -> 0.00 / 7.97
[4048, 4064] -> -0.06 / 8.45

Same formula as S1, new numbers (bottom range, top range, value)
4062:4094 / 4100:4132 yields 0.89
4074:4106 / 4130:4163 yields 1.19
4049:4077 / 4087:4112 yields 0.76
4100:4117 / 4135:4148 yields 1.32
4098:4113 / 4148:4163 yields 1.50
